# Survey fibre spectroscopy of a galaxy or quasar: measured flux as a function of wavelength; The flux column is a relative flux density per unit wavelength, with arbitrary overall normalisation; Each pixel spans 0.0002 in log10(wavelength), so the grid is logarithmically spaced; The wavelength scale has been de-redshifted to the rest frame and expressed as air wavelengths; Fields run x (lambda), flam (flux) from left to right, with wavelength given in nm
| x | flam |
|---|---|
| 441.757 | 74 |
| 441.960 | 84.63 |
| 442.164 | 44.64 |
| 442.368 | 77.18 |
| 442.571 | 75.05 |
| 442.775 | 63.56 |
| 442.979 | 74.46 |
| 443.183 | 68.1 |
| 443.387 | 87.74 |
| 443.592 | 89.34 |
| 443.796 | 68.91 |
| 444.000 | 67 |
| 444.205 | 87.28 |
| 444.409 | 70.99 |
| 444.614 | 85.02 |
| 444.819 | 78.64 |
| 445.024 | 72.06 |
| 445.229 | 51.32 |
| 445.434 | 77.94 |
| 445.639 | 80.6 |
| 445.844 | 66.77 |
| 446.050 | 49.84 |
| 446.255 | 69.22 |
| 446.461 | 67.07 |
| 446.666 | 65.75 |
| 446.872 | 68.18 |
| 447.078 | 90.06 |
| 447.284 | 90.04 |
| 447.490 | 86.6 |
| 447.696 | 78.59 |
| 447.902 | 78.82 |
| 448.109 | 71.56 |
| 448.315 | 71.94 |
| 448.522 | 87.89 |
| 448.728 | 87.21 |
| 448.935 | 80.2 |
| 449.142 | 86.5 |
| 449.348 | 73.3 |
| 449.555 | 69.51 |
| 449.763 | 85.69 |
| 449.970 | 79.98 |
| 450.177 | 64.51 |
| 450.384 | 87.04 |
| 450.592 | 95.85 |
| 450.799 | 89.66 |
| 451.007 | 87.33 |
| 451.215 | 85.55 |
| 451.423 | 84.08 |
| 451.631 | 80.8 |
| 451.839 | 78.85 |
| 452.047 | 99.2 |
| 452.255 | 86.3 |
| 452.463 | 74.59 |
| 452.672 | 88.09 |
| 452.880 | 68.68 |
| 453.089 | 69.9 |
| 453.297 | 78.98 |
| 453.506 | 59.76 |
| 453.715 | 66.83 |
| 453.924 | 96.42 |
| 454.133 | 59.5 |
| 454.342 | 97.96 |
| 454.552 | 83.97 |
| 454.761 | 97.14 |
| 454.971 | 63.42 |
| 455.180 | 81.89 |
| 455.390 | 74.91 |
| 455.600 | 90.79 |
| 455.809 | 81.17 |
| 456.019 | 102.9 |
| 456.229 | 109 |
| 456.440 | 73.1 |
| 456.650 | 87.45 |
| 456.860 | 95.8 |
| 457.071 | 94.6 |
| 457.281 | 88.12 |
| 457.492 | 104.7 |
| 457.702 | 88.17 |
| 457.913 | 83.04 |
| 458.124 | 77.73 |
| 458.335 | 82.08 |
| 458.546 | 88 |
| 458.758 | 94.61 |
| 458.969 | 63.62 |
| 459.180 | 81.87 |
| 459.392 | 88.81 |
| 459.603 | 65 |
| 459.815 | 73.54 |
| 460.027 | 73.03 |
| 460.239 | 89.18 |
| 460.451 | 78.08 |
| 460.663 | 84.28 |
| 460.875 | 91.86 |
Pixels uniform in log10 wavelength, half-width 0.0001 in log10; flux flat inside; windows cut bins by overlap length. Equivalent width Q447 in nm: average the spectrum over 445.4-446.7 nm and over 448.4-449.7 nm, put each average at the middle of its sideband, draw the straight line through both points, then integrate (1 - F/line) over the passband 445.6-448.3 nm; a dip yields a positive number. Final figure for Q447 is -0.08 nm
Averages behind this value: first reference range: 67.8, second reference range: 80.8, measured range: 73.9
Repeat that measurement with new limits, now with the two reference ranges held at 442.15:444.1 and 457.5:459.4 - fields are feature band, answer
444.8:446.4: 0.148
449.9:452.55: -0.187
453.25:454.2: 0.096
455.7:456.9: -0.131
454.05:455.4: 0.012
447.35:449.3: -0.112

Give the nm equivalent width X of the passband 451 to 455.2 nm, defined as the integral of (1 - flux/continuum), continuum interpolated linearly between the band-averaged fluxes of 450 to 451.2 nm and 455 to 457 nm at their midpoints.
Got 0.28 nm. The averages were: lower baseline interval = 84.6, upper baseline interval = 87.7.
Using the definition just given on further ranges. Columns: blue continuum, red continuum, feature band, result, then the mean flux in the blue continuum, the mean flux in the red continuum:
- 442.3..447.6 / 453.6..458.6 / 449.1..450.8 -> -0.02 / 74.2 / 86.1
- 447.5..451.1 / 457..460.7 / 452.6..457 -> 0.00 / 81.1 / 83.1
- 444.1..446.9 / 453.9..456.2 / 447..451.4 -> -0.35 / 70.8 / 85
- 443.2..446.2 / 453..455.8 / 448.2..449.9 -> -0.10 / 73.6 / 78.7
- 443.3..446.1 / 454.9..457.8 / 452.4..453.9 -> 0.19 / 74.2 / 88.6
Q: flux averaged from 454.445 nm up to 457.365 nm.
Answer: 87.4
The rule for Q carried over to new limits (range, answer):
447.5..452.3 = 82.2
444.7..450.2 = 75.4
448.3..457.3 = 82.9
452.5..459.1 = 83.5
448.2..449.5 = 80.7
